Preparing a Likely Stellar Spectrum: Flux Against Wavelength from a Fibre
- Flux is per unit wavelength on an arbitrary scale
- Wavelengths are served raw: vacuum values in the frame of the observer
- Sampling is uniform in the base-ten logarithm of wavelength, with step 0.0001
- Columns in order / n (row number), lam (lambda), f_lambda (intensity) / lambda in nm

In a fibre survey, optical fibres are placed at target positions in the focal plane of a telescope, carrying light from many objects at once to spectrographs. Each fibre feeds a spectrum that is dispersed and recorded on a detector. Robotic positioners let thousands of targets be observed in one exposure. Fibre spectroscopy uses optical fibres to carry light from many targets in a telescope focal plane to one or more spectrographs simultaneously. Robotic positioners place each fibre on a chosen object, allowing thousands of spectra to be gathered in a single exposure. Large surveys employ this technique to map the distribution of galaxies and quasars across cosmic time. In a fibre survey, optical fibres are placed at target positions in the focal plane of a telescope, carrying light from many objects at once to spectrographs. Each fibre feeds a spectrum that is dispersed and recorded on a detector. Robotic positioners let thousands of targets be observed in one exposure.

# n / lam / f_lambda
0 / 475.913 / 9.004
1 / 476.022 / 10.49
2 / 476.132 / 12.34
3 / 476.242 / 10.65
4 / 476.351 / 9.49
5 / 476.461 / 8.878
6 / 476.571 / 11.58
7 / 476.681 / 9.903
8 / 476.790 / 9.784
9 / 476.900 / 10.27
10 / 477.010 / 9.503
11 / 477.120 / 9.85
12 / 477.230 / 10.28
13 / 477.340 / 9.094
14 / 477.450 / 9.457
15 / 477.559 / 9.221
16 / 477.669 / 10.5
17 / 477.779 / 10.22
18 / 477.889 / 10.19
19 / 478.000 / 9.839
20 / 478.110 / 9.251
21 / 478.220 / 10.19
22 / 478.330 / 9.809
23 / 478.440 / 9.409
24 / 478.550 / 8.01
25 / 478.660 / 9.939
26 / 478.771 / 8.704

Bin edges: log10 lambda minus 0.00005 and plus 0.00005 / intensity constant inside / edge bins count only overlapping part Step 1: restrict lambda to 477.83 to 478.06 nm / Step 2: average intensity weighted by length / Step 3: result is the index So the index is 9.96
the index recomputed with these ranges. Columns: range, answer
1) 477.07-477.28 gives 10.1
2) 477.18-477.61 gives 9.52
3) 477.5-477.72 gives 9.88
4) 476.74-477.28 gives 9.92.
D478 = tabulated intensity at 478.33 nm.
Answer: 9.809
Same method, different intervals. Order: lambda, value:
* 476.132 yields 12.34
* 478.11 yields 9.251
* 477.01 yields 9.503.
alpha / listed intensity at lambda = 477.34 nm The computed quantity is 9.094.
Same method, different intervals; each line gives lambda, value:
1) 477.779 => 10.22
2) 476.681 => 9.903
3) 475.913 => 9.004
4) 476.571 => 11.58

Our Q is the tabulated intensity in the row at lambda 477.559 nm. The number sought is 9.221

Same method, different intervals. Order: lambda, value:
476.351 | 9.49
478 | 9.839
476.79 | 9.784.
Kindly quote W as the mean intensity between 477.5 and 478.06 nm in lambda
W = 9.98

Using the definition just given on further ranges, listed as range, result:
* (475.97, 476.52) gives 10.4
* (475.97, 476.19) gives 11.4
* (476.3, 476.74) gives 9.96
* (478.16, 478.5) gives 9.78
